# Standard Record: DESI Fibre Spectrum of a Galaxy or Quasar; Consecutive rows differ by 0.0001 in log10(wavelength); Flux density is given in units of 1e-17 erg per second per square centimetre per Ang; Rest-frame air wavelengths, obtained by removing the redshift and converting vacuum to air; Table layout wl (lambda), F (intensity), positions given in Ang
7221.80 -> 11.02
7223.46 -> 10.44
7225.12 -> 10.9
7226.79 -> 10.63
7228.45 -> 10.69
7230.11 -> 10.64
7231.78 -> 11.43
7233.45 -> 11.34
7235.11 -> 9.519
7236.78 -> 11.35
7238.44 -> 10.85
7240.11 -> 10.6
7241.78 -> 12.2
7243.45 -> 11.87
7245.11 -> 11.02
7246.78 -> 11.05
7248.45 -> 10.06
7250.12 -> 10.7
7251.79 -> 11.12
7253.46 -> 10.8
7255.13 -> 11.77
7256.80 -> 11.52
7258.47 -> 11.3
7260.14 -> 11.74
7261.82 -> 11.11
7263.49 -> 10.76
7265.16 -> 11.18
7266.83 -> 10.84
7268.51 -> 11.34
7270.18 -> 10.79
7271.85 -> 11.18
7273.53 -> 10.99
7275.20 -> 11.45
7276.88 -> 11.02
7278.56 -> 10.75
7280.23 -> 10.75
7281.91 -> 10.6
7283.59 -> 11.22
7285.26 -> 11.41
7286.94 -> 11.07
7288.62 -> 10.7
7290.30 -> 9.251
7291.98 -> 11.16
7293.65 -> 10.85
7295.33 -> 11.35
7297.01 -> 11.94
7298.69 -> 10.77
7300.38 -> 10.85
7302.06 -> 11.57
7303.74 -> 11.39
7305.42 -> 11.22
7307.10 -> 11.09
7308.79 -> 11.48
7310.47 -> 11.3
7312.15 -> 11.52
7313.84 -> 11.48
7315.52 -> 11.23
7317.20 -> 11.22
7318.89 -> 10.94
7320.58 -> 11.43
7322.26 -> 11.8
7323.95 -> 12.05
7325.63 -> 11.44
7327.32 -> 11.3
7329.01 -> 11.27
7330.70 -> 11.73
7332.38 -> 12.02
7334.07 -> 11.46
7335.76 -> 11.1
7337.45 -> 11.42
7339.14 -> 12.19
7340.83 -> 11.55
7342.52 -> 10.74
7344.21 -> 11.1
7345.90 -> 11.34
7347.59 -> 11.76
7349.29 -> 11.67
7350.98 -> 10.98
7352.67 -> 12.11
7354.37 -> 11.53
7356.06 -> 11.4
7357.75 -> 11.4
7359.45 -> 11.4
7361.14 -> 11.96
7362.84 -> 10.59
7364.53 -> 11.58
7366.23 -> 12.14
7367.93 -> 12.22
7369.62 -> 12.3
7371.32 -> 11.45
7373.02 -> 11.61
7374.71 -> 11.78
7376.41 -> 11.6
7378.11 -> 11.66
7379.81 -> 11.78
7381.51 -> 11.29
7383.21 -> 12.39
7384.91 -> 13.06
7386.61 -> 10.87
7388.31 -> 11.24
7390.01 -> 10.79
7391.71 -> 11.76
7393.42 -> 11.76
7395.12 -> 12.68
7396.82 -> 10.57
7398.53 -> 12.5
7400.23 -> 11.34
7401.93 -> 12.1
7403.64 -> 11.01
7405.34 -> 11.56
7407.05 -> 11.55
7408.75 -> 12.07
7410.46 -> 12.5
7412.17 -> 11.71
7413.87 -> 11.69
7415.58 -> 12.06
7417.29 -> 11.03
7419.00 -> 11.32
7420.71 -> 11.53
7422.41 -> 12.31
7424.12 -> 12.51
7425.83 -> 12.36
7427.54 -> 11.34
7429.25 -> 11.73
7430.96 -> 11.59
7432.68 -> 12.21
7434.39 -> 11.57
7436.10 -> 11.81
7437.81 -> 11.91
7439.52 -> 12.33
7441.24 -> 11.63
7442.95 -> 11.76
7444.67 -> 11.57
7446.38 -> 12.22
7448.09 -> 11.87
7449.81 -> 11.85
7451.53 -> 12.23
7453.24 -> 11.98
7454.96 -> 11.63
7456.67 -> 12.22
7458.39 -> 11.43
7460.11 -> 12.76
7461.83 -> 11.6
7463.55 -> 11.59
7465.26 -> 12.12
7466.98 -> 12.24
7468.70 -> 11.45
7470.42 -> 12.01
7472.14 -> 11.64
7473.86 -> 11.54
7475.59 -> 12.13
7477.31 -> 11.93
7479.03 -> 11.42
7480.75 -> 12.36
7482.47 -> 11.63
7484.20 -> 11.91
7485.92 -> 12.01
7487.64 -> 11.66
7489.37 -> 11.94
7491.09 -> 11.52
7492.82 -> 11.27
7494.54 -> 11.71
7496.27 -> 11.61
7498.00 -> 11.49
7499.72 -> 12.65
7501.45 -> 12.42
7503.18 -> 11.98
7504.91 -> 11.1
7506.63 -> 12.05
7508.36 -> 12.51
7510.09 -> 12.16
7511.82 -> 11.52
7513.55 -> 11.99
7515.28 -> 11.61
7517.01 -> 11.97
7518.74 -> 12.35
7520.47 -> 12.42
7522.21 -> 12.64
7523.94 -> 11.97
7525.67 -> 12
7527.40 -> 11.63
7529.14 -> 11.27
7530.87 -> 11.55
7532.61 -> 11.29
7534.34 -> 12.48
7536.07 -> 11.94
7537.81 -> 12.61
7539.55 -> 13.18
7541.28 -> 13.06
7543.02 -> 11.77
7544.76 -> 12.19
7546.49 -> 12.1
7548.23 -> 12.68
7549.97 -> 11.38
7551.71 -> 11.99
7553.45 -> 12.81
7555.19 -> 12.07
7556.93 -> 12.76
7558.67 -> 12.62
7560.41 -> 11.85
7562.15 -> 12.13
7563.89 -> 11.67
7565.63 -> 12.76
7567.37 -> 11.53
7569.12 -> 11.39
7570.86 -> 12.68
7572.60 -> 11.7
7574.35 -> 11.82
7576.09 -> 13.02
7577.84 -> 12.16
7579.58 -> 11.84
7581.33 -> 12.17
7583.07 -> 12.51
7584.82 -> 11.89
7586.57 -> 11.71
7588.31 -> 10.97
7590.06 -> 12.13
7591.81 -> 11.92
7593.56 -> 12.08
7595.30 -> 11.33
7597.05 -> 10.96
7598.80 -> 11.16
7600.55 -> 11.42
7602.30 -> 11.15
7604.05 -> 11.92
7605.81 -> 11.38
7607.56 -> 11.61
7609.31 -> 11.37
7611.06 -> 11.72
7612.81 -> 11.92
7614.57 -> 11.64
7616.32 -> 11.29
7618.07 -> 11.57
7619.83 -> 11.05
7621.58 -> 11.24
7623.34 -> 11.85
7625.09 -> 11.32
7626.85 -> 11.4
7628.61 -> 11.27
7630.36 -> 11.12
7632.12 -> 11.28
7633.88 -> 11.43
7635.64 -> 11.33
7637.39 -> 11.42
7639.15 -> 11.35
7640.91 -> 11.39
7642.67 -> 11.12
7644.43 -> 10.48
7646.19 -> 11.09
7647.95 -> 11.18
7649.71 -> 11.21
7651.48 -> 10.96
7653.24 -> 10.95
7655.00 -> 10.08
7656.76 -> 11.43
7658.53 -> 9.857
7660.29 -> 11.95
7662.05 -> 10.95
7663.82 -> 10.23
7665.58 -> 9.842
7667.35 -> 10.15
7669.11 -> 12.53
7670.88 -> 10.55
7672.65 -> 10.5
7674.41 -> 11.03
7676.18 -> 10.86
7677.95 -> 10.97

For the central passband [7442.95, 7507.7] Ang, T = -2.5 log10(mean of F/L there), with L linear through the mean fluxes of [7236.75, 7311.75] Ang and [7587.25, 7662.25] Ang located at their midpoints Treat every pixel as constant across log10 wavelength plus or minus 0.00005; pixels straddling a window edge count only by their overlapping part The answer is -0.06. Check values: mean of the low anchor 11.1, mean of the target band 11.9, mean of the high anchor 11.3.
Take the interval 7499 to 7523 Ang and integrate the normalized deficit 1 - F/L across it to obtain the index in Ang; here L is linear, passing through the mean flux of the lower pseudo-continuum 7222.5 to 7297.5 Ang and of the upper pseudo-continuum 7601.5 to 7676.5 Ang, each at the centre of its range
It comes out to -2.1 Ang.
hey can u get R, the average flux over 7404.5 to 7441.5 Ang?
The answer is 11.8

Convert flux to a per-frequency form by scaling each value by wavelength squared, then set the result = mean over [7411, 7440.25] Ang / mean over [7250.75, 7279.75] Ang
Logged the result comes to 1.11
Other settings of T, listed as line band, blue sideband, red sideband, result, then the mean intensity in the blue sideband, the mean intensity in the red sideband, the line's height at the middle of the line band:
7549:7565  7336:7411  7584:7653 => -0.06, 11.6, 11.4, 11.5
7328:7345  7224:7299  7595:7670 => -0.04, 11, 11.2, 11.1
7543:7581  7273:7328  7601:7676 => -0.09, 11.2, 11.2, 11.2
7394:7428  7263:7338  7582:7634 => -0.05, 11.2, 11.5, 11.3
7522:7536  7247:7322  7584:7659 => -0.05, 11.1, 11.3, 11.3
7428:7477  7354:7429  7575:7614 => -0.01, 11.7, 11.7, 11.7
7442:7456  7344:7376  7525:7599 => -0.01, 11.6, 12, 11.8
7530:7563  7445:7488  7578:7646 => -0.05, 11.9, 11.5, 11.7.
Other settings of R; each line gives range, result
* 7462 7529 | 11.9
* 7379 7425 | 11.7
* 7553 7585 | 12.2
